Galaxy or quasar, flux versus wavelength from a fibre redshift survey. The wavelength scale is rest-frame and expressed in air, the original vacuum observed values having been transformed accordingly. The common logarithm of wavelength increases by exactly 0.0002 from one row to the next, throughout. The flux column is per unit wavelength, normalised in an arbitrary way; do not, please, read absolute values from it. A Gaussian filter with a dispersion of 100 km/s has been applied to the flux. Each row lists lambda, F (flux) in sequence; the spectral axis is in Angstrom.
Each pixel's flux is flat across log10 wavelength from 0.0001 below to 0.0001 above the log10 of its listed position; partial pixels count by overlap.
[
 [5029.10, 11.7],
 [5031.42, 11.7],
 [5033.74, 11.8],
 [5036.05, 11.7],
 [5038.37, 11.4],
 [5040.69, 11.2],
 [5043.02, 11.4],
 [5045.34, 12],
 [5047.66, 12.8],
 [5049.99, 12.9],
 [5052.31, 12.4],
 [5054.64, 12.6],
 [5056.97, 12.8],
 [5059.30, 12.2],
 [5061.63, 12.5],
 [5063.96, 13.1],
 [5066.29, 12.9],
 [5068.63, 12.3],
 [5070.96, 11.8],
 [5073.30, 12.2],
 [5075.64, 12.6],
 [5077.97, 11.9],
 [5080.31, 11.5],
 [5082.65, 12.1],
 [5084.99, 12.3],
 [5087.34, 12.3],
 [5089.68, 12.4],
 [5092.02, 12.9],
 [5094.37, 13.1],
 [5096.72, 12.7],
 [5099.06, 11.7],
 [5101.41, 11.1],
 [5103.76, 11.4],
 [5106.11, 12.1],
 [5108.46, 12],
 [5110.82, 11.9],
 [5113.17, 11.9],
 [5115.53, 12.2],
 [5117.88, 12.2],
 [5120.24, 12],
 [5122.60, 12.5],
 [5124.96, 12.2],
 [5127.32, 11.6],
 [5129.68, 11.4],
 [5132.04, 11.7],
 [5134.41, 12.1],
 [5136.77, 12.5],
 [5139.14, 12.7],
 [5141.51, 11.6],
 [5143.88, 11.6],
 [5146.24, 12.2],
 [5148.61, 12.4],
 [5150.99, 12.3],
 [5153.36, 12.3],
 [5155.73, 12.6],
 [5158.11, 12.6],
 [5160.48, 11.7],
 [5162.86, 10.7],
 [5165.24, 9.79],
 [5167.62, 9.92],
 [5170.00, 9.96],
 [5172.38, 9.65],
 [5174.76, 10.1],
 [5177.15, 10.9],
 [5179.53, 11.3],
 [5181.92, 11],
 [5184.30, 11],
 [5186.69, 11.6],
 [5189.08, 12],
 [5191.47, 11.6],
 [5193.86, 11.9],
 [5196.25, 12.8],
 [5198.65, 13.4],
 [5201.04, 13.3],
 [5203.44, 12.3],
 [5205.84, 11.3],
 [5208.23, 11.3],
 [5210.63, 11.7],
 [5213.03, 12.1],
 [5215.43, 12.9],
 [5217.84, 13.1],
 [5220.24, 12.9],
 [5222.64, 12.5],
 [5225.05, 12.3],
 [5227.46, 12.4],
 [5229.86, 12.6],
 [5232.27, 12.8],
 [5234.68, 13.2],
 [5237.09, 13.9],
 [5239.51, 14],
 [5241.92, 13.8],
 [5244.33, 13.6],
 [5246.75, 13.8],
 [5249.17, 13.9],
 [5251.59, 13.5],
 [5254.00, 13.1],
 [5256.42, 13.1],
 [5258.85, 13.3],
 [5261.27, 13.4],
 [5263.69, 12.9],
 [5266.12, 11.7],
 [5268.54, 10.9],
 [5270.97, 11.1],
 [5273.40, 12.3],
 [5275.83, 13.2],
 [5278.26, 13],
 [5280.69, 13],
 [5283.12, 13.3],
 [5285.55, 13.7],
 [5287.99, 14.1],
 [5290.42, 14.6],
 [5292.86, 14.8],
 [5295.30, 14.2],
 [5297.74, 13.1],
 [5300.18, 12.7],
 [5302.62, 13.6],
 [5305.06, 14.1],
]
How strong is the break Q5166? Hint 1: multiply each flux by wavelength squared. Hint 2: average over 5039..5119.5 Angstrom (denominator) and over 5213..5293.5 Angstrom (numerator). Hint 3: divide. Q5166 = 1.15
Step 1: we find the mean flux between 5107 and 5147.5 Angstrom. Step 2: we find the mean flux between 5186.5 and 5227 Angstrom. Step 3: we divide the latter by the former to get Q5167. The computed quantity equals 1.02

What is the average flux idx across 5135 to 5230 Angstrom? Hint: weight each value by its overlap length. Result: 11.8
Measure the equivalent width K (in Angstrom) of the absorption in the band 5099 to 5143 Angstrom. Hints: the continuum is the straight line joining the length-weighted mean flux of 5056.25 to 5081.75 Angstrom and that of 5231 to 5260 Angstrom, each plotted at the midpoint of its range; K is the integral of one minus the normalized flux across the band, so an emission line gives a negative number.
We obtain 2.56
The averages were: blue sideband 12.3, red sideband 13.5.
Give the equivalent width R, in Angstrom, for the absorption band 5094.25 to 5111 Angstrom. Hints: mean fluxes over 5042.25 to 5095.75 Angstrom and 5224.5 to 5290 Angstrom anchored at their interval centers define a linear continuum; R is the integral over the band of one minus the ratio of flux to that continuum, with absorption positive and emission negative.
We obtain 0.8 Angstrom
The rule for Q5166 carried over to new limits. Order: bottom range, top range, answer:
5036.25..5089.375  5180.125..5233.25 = 1.06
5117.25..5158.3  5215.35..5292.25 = 1.13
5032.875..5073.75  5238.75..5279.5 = 1.15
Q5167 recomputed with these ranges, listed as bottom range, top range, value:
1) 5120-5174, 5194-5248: 1.10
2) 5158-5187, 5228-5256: 1.26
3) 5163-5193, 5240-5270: 1.22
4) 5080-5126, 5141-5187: 0.93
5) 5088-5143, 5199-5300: 1.07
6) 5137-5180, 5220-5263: 1.16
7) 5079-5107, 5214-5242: 1.07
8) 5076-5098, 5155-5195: 0.89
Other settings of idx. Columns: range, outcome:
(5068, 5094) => 12.2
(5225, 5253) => 13.4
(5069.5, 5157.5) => 12.1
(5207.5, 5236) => 12.5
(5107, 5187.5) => 11.6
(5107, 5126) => 12.1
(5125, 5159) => 12.1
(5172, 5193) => 11.1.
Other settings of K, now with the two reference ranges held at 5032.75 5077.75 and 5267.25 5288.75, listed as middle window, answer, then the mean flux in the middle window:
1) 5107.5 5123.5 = 0.3 Angstrom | 12.1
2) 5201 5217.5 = 0.6 Angstrom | 12.1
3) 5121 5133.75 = 0.5 Angstrom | 11.9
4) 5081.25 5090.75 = 0.0 Angstrom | 12.3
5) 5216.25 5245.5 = -1.1 Angstrom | 13.1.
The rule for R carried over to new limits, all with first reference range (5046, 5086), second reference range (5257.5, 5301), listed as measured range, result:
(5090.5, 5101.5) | 0.1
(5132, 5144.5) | 0.5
